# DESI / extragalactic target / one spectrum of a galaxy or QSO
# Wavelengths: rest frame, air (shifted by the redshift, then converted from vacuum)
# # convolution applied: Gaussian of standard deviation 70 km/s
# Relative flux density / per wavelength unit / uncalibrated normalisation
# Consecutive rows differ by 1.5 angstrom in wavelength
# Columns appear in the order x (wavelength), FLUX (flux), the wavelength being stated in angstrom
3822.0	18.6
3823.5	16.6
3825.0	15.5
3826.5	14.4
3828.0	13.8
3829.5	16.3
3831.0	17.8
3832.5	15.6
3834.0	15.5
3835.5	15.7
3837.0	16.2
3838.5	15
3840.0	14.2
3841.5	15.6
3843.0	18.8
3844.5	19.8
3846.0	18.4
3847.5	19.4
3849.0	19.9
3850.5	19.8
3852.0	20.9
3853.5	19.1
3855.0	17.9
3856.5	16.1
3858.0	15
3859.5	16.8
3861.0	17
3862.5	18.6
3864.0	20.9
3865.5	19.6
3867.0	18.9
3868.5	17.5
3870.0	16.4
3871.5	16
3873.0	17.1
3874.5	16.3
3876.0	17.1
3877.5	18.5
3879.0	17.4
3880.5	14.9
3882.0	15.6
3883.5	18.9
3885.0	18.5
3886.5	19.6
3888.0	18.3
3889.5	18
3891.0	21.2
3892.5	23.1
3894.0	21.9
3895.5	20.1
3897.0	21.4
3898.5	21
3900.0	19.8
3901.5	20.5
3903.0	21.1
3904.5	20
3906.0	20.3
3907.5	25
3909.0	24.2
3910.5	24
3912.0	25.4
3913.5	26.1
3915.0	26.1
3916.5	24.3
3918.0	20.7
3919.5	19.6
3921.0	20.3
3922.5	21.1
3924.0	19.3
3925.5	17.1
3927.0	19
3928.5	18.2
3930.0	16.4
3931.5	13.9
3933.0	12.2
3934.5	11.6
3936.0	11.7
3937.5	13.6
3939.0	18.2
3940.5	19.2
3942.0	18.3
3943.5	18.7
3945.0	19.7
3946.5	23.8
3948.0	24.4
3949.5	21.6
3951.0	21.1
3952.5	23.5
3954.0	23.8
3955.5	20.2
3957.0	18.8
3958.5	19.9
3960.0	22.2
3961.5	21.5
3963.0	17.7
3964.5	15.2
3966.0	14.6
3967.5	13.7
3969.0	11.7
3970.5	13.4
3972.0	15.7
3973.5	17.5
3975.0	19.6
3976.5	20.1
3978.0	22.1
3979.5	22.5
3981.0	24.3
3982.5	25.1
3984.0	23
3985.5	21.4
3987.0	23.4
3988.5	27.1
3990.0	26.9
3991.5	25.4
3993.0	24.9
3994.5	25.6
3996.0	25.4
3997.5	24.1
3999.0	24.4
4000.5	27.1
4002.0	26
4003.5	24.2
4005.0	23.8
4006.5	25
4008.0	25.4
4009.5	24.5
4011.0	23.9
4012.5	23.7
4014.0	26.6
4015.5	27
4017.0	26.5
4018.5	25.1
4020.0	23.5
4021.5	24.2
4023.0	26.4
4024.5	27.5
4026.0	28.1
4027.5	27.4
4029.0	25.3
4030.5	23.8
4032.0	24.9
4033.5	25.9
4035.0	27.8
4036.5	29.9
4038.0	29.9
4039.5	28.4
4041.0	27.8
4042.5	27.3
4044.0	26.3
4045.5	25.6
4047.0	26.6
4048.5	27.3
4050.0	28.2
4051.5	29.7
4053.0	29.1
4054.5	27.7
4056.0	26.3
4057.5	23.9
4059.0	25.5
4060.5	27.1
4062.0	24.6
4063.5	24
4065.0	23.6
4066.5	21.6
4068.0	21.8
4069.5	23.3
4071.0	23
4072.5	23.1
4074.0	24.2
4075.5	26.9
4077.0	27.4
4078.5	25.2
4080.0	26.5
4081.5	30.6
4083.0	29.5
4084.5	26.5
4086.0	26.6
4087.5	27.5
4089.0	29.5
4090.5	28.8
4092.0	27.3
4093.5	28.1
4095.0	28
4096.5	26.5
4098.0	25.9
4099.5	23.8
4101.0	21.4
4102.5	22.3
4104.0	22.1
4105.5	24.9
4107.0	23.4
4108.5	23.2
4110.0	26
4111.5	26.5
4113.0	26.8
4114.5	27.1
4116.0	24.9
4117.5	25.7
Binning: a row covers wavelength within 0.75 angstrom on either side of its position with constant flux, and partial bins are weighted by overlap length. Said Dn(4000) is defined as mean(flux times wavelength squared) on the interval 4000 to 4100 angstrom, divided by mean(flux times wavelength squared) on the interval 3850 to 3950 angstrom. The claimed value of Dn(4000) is 1.47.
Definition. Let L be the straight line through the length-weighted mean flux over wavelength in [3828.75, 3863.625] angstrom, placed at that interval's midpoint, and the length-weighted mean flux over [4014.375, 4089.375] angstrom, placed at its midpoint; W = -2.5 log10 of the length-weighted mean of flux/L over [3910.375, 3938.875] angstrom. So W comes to 0.10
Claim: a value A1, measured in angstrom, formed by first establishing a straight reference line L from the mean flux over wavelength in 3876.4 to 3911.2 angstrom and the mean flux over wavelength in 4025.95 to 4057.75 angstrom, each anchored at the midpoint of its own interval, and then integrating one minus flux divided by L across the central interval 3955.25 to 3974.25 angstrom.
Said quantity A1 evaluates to 5.2 angstrom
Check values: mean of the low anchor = 20.1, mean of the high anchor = 27.2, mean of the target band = 17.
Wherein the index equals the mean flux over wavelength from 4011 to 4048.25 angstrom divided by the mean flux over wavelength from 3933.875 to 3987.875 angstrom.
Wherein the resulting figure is 1.37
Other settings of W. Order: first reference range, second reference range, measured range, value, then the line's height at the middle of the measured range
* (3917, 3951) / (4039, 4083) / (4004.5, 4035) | -0.09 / 23.5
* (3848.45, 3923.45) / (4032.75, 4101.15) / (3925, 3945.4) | 0.31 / 21.6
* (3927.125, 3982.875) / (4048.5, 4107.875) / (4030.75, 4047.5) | -0.16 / 23.5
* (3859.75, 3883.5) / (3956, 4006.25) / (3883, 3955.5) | -0.05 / 19.2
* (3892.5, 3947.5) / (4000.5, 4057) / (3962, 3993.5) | 0.16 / 23.3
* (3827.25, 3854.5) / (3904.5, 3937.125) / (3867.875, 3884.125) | 0.09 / 18.4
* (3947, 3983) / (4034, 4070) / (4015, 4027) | -0.09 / 24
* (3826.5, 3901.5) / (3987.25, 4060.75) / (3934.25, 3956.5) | 0.14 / 22.1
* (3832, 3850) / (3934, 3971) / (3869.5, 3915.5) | -0.14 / 17.7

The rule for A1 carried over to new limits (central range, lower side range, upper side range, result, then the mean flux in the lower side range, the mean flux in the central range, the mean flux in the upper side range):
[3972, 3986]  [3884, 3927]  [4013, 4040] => 1.76 angstrom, 21.3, 21.4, 26.5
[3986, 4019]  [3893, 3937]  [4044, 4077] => -2.76 angstrom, 20.1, 25.2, 25.5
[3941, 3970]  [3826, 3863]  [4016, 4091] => 3.33 angstrom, 17.1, 19.4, 26.3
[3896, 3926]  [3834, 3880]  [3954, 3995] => -4.66 angstrom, 17.6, 21.9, 20.5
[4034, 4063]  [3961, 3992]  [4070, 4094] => -3.06 angstrom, 20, 27.3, 26.9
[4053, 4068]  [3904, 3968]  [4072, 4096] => 0.62 angstrom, 19.7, 25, 27.3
